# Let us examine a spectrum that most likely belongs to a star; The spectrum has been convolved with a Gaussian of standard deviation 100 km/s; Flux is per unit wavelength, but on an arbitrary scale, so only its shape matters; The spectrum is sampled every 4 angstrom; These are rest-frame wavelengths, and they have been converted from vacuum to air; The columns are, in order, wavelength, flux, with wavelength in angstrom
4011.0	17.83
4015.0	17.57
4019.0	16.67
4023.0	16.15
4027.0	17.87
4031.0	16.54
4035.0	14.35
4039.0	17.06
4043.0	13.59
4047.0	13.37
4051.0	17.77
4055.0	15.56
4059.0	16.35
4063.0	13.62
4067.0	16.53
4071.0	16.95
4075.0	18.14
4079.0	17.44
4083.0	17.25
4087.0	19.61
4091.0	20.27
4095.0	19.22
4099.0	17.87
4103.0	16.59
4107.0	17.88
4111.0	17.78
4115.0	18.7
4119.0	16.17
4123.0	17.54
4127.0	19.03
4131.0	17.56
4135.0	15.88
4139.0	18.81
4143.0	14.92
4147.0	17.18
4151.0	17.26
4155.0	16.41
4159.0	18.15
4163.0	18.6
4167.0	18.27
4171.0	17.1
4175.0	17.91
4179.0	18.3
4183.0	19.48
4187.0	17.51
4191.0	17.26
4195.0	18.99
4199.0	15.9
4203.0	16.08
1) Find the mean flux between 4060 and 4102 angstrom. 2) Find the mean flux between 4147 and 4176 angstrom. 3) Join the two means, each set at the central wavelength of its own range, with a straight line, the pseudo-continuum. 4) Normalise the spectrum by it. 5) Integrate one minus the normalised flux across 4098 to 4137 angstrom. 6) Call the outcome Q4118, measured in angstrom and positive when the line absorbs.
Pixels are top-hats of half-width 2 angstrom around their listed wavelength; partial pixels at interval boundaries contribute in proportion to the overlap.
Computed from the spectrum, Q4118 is 0.31 angstrom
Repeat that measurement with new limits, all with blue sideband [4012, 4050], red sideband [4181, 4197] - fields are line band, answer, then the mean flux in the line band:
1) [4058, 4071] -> 0.66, 15.7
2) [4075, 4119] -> -3.10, 18.2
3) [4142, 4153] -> 0.69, 16.6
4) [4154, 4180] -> 0.19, 17.9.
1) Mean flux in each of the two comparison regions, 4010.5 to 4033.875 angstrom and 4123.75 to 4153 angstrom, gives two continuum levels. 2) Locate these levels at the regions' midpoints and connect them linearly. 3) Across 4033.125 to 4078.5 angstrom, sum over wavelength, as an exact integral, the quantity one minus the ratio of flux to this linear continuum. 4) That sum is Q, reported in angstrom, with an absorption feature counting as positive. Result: 3.3 angstrom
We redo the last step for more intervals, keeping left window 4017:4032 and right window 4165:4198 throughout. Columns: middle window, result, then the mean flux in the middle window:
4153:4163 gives 0.18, 17.5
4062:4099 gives -1.13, 17.8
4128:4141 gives 0.10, 17.5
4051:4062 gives 0.64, 16.1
